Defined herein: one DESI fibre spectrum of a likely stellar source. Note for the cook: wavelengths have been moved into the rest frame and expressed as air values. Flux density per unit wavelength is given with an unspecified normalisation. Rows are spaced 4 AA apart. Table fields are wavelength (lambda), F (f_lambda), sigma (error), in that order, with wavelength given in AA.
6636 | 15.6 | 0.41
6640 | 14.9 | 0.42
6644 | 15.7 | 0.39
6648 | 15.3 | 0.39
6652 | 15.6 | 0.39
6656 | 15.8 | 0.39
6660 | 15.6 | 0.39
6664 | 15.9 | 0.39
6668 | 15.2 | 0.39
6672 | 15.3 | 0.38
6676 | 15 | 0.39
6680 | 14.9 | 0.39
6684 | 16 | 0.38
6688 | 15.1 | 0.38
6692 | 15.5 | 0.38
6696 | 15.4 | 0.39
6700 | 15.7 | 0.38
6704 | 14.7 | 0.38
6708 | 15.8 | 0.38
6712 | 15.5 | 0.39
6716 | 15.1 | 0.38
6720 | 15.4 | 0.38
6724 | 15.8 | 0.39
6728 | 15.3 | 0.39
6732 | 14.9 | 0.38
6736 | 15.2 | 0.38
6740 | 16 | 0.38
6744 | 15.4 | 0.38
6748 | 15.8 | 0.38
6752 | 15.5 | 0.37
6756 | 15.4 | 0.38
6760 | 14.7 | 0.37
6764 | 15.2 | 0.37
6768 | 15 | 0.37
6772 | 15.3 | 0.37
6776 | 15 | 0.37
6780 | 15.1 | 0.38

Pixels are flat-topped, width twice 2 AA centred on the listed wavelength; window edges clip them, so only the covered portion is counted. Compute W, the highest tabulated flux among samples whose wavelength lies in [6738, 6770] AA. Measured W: 16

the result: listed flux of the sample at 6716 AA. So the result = 15.1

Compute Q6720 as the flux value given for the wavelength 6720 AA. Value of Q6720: 15.4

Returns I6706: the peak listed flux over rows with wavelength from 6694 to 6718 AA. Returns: 15.8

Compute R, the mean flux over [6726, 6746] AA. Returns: 15.4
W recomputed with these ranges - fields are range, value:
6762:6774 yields 15.3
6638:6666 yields 15.9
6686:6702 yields 15.7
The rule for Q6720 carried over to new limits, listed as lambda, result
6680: 14.9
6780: 15.1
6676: 15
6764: 15.2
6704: 14.7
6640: 14.9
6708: 15.8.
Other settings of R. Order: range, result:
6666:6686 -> 15.3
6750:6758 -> 15.4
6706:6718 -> 15.5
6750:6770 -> 15.2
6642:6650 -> 15.5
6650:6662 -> 15.7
